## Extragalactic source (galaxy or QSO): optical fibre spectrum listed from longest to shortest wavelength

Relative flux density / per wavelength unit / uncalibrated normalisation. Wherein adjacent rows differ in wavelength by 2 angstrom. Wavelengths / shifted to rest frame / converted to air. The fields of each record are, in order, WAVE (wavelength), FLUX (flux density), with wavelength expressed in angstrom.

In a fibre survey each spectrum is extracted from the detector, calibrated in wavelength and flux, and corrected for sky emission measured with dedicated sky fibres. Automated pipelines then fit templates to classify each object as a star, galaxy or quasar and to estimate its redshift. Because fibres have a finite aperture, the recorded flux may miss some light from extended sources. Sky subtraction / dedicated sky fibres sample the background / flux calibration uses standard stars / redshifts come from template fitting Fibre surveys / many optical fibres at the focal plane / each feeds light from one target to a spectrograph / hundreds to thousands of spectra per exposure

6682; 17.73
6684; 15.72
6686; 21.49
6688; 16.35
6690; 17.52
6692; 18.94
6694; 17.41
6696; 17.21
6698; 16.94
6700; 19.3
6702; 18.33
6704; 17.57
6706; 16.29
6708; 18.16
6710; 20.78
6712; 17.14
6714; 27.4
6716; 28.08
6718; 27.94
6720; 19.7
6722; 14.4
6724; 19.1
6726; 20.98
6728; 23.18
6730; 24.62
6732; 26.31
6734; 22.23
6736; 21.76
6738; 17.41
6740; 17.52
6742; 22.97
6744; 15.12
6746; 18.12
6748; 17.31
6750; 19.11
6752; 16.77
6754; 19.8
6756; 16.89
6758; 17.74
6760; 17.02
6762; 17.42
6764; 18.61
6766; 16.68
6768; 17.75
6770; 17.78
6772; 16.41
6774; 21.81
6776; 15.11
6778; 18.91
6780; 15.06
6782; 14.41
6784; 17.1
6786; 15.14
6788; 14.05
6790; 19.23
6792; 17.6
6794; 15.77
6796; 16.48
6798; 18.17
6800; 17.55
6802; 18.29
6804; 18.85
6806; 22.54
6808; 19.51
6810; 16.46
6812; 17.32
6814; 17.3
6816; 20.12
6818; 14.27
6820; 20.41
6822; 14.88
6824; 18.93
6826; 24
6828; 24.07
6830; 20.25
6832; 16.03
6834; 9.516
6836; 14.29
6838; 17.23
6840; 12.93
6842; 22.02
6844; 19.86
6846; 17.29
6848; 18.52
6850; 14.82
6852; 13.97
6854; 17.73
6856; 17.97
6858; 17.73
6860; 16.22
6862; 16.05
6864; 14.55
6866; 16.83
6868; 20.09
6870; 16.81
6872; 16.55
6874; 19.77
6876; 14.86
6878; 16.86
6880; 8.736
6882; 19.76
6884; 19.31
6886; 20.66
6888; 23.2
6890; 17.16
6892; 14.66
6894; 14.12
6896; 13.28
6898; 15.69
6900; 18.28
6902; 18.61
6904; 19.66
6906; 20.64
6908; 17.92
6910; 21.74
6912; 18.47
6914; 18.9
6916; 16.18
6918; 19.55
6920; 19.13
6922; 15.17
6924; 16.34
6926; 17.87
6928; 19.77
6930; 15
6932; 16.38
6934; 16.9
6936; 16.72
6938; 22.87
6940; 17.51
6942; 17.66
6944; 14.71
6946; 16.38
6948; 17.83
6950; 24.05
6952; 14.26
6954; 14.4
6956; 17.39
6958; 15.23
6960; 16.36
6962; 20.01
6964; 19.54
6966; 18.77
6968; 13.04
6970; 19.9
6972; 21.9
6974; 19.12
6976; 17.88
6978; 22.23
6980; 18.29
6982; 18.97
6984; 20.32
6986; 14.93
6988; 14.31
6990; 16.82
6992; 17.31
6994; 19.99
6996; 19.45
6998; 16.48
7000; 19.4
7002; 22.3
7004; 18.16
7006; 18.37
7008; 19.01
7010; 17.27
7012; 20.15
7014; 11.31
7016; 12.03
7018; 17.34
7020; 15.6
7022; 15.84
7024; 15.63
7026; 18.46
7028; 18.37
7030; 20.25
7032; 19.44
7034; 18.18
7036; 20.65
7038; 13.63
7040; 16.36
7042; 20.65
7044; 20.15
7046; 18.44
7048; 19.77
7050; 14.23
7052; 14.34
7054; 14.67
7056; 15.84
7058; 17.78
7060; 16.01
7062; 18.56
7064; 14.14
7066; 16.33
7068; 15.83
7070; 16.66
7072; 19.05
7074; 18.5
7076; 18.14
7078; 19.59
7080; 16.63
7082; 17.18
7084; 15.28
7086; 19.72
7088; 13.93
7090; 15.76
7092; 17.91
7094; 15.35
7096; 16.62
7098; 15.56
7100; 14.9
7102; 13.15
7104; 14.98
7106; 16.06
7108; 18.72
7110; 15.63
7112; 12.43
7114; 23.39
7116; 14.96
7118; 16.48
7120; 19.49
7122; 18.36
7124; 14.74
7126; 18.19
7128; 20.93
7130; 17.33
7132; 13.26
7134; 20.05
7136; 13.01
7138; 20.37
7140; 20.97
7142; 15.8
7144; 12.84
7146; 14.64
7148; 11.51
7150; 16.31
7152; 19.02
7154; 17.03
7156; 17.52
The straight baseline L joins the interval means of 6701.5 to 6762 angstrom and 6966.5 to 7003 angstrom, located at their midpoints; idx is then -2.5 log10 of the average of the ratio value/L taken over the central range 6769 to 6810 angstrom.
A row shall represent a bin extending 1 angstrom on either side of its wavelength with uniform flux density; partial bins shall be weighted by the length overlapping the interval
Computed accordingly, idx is 0.13 mag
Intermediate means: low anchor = 20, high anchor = 18.5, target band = 17.5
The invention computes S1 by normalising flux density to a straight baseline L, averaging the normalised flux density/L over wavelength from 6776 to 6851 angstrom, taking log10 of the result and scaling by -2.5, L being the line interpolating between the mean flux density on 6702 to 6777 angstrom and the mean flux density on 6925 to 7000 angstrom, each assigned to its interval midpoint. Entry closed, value 0.087 mag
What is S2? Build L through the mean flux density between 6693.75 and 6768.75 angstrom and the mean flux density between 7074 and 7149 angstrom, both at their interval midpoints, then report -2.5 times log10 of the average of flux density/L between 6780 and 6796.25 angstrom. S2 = 0.18 mag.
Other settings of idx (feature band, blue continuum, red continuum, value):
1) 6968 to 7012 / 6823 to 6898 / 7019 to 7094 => -0.085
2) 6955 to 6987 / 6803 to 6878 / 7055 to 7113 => -0.087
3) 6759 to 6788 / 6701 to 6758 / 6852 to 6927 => 0.145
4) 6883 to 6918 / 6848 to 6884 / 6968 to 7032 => -0.078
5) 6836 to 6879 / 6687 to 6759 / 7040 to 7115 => 0.094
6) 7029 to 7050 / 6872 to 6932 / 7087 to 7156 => -0.101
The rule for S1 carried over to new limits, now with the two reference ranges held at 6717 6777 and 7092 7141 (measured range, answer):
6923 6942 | 0.022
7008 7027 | 0.091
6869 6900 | 0.097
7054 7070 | 0.063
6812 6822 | 0.069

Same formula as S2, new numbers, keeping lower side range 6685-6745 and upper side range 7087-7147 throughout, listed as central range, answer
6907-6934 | 0.025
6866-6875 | 0.033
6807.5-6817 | 0.067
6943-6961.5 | 0.072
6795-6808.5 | 0.032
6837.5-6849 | 0.055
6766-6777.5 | 0.107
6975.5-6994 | -0.019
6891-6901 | 0.211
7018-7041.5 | -0.016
